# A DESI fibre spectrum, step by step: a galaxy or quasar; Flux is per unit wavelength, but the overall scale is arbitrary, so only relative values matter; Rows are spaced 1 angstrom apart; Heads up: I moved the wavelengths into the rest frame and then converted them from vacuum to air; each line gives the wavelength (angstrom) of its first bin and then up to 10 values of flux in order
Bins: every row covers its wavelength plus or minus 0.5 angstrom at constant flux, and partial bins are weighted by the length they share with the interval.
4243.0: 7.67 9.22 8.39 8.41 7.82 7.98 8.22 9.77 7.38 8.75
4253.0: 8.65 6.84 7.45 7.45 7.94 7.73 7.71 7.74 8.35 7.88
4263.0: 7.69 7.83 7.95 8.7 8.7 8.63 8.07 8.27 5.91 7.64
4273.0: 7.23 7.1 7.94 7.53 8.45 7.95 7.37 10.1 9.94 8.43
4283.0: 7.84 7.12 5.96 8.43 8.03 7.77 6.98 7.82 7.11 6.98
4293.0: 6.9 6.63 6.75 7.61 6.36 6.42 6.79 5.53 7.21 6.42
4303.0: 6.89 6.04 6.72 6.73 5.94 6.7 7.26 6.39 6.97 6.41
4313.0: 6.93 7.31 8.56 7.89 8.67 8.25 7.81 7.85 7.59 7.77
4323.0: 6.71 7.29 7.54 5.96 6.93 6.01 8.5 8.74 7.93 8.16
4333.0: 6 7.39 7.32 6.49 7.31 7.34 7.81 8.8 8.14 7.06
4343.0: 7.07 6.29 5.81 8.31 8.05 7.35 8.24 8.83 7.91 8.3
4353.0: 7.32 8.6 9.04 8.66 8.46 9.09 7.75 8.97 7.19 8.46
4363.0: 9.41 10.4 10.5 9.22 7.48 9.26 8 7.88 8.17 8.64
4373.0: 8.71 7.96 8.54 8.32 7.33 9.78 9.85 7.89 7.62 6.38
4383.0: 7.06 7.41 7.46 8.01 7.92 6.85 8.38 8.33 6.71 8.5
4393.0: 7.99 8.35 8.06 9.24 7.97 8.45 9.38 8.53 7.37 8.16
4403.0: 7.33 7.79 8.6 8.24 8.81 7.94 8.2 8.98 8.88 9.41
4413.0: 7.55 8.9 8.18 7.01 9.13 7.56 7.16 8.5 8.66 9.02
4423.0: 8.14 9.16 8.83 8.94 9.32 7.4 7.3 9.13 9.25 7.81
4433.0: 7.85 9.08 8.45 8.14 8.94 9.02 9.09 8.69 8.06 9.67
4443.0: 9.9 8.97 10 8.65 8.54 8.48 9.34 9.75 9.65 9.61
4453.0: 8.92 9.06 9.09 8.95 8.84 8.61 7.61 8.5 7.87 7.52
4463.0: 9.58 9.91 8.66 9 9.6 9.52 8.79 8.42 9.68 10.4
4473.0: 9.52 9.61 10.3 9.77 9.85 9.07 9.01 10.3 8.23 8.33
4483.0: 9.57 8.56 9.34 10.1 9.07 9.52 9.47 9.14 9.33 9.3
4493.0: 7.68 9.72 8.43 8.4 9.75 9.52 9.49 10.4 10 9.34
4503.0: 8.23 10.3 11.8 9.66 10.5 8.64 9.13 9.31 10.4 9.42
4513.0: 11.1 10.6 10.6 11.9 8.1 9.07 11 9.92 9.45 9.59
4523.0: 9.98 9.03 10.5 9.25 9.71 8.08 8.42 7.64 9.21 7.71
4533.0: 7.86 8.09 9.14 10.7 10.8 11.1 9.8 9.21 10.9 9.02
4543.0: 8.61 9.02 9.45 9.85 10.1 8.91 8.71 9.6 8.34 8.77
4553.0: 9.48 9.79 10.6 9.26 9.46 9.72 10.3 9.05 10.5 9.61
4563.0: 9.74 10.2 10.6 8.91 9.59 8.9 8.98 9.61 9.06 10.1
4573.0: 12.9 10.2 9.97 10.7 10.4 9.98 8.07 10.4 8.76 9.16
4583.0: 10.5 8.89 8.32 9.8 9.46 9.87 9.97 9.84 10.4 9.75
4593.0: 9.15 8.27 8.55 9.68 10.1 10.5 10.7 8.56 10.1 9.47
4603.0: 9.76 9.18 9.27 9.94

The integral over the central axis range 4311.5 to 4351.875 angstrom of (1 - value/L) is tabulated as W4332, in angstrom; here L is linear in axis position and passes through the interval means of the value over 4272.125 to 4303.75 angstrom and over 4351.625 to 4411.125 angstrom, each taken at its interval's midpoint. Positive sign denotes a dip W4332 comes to 1.6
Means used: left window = 7.4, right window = 8.3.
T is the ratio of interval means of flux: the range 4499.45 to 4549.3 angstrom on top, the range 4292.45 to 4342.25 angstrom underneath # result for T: 1.34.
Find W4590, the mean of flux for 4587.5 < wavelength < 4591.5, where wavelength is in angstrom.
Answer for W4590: 10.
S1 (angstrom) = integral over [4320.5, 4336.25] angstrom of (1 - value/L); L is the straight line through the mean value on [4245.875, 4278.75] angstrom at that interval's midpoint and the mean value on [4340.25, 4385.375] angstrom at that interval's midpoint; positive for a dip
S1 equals 1.6 angstrom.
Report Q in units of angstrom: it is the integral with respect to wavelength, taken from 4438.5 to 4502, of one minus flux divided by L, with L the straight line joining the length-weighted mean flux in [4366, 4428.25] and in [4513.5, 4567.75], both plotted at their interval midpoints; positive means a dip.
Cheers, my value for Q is -2.0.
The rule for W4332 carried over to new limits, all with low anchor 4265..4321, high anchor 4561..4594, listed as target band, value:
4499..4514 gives -1.2 angstrom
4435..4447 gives -0.5 angstrom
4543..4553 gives 0.3 angstrom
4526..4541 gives 0.3 angstrom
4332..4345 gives 0.9 angstrom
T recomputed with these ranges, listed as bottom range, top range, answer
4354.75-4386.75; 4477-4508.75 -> 1.12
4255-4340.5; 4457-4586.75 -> 1.27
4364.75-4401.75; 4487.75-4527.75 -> 1.18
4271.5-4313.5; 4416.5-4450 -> 1.20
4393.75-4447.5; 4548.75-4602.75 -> 1.13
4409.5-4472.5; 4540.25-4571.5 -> 1.08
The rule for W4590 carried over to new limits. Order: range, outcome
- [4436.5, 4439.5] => 9.02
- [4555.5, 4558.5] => 9.48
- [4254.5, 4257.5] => 7.61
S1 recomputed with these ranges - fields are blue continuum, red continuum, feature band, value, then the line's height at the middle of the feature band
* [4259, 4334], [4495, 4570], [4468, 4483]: -0.6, 9.05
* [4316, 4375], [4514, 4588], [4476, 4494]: -0.3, 9.05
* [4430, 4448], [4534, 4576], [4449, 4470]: 0.1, 8.98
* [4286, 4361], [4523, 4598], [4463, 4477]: -1.2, 8.71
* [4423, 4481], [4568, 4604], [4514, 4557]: -0.1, 9.43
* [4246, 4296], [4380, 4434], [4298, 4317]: 2.6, 7.92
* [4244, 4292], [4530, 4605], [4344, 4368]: 0.1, 8.42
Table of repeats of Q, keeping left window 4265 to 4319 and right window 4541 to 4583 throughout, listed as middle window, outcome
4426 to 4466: -0.55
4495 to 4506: -0.63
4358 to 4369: -1.14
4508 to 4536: -0.35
